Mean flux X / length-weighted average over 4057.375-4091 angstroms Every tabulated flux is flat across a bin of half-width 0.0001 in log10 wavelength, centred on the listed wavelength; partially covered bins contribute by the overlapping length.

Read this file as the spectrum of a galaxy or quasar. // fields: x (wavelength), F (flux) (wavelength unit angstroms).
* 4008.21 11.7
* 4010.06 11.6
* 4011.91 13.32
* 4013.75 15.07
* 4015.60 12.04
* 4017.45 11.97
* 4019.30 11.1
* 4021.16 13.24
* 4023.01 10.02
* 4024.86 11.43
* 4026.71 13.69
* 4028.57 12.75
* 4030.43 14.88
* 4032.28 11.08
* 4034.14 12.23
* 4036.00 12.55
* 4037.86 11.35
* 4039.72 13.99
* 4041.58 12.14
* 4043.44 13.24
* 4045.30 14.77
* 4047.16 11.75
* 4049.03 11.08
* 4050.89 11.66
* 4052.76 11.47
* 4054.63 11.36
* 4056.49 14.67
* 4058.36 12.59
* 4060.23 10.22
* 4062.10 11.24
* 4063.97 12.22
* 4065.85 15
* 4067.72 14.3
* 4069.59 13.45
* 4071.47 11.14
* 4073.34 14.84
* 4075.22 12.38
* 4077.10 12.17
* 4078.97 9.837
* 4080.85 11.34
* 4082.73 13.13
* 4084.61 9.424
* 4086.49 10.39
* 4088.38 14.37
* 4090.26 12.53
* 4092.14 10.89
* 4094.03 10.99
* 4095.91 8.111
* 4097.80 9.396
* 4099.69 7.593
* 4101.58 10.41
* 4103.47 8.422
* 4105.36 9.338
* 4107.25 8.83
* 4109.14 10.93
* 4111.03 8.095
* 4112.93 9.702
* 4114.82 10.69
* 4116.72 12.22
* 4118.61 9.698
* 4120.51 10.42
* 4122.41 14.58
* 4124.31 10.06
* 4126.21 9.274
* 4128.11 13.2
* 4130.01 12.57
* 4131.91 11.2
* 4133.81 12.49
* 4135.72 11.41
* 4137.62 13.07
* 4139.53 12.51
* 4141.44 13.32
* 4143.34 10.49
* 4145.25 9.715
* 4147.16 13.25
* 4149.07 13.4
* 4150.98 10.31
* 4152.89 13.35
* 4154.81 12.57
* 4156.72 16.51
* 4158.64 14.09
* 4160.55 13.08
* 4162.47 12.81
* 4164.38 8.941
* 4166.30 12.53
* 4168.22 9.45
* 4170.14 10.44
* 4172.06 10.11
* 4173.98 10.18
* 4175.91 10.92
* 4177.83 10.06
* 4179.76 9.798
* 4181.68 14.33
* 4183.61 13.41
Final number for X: 12.3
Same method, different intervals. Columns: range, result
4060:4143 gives 11.3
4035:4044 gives 12.6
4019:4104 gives 11.9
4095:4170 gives 11.2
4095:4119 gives 9.49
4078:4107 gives 10.4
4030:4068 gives 12.5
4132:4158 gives 12.5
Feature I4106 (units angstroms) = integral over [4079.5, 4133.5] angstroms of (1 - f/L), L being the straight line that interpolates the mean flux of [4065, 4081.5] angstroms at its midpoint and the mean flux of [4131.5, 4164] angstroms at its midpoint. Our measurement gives 8.5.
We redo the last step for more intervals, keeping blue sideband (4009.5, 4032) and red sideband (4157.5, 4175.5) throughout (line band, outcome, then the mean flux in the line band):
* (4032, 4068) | -0.35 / 12.4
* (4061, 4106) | 2.50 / 11.4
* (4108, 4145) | 1.08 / 11.3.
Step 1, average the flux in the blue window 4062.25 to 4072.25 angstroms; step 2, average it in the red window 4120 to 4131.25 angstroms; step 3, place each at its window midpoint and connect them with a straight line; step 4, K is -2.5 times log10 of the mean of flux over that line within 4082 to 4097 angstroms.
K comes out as 0.13 mag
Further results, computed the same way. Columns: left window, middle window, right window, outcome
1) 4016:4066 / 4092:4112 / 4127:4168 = 0.31 mag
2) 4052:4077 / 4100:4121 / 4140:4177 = 0.24 mag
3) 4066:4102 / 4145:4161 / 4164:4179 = -0.23 mag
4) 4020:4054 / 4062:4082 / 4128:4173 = -0.03 mag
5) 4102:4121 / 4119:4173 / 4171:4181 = -0.18 mag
